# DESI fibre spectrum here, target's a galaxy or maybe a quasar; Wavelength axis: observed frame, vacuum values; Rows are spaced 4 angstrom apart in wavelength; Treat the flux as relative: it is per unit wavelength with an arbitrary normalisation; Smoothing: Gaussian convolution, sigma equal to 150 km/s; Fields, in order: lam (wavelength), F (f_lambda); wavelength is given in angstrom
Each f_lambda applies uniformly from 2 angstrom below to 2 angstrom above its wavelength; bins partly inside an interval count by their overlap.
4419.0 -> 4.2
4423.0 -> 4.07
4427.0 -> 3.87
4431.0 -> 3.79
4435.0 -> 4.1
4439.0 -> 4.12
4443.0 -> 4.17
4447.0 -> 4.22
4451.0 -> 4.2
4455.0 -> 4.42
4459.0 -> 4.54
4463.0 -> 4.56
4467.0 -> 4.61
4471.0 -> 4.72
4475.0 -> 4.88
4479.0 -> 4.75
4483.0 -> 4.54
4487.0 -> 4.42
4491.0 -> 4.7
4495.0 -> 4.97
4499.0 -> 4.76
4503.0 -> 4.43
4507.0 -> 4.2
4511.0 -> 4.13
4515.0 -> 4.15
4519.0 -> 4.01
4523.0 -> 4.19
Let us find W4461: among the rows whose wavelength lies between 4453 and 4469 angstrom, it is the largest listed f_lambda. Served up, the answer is 4.61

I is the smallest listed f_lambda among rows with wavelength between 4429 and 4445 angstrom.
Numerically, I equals 3.79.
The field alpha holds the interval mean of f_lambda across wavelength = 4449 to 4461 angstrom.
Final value 4.39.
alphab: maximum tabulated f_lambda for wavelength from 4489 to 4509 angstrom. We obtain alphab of 4.97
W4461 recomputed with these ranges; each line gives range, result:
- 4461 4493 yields 4.88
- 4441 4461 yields 4.54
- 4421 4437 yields 4.1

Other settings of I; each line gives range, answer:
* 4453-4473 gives 4.42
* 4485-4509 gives 4.2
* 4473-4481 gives 4.75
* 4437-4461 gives 4.12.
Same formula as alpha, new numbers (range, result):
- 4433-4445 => 4.13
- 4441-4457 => 4.25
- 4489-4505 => 4.71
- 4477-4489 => 4.57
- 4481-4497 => 4.66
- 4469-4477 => 4.8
